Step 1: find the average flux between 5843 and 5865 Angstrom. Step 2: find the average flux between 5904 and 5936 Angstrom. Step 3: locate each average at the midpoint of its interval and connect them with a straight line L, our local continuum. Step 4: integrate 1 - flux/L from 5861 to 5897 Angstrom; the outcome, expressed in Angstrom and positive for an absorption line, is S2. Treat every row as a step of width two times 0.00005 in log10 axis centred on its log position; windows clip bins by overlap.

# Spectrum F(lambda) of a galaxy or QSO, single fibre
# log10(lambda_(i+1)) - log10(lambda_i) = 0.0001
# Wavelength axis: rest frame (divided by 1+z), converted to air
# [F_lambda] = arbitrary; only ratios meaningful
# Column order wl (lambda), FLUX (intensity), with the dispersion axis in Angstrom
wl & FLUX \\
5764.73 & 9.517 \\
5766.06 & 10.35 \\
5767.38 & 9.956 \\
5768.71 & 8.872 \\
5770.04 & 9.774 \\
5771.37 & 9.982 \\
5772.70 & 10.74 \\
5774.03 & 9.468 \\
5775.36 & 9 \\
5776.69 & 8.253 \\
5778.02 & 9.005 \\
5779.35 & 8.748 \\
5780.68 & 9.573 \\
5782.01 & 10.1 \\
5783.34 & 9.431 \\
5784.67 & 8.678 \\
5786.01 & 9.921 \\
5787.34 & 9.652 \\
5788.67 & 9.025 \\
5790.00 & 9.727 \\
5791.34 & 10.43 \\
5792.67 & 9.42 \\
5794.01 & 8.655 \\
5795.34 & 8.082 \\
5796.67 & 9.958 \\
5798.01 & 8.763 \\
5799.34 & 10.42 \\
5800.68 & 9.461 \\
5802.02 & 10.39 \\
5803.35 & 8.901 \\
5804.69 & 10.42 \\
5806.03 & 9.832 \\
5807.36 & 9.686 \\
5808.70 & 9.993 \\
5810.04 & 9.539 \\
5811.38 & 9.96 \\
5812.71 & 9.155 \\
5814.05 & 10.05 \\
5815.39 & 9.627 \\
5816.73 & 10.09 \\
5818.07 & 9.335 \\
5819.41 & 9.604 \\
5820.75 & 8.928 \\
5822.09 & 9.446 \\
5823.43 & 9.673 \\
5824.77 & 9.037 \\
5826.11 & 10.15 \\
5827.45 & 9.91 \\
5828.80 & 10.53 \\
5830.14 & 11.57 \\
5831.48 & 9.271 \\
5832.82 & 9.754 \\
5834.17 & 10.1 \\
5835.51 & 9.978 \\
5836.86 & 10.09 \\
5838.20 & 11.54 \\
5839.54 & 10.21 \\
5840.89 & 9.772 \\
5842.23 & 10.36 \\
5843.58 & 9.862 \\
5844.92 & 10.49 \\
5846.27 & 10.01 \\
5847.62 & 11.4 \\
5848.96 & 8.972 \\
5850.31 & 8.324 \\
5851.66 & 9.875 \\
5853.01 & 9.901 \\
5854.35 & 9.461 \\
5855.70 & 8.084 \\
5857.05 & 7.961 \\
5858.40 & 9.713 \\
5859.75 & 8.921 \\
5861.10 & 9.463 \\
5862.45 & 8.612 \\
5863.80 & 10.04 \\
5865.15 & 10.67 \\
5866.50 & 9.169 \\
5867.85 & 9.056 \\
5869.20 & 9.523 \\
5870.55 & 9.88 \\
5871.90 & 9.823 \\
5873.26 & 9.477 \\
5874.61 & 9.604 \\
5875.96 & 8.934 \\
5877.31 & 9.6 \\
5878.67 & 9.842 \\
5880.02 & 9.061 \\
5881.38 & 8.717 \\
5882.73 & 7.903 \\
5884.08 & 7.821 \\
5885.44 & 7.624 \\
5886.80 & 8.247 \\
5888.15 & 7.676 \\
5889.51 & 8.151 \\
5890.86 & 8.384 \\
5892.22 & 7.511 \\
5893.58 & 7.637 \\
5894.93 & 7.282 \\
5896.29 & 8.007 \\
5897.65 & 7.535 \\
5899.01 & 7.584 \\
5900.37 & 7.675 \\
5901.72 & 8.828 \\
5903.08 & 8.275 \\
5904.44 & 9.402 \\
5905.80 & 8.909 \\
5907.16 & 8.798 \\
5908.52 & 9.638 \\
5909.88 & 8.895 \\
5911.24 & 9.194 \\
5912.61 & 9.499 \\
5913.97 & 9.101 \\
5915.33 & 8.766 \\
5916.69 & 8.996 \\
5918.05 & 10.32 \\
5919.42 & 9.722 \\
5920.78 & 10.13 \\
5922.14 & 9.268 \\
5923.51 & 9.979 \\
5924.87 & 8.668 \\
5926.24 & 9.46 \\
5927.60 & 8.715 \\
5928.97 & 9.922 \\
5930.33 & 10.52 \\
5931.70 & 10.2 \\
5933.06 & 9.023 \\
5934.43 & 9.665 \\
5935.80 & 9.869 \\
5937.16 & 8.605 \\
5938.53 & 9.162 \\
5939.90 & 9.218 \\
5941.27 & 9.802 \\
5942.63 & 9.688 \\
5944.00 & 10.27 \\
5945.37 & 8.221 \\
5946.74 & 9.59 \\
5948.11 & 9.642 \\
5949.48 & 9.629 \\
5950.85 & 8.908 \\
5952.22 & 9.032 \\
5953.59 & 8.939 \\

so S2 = 2.5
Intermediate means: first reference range 9.47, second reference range 9.44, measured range 8.79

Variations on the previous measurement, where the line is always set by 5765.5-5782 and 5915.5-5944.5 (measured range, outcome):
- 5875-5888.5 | 1.35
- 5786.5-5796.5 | 0.19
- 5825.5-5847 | -1.59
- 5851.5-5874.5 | 0.36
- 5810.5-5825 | -0.05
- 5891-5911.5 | 2.62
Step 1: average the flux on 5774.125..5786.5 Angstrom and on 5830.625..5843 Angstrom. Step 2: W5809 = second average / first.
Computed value 1.10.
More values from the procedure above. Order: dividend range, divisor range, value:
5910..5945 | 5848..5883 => 1.02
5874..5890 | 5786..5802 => 0.91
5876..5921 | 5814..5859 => 0.88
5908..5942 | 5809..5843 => 0.95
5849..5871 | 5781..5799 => 0.99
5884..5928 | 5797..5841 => 0.88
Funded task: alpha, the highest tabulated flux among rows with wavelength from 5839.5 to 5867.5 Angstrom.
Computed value 11.4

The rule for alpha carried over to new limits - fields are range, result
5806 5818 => 10.09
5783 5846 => 11.57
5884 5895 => 8.384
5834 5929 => 11.54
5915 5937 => 10.52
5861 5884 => 10.67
